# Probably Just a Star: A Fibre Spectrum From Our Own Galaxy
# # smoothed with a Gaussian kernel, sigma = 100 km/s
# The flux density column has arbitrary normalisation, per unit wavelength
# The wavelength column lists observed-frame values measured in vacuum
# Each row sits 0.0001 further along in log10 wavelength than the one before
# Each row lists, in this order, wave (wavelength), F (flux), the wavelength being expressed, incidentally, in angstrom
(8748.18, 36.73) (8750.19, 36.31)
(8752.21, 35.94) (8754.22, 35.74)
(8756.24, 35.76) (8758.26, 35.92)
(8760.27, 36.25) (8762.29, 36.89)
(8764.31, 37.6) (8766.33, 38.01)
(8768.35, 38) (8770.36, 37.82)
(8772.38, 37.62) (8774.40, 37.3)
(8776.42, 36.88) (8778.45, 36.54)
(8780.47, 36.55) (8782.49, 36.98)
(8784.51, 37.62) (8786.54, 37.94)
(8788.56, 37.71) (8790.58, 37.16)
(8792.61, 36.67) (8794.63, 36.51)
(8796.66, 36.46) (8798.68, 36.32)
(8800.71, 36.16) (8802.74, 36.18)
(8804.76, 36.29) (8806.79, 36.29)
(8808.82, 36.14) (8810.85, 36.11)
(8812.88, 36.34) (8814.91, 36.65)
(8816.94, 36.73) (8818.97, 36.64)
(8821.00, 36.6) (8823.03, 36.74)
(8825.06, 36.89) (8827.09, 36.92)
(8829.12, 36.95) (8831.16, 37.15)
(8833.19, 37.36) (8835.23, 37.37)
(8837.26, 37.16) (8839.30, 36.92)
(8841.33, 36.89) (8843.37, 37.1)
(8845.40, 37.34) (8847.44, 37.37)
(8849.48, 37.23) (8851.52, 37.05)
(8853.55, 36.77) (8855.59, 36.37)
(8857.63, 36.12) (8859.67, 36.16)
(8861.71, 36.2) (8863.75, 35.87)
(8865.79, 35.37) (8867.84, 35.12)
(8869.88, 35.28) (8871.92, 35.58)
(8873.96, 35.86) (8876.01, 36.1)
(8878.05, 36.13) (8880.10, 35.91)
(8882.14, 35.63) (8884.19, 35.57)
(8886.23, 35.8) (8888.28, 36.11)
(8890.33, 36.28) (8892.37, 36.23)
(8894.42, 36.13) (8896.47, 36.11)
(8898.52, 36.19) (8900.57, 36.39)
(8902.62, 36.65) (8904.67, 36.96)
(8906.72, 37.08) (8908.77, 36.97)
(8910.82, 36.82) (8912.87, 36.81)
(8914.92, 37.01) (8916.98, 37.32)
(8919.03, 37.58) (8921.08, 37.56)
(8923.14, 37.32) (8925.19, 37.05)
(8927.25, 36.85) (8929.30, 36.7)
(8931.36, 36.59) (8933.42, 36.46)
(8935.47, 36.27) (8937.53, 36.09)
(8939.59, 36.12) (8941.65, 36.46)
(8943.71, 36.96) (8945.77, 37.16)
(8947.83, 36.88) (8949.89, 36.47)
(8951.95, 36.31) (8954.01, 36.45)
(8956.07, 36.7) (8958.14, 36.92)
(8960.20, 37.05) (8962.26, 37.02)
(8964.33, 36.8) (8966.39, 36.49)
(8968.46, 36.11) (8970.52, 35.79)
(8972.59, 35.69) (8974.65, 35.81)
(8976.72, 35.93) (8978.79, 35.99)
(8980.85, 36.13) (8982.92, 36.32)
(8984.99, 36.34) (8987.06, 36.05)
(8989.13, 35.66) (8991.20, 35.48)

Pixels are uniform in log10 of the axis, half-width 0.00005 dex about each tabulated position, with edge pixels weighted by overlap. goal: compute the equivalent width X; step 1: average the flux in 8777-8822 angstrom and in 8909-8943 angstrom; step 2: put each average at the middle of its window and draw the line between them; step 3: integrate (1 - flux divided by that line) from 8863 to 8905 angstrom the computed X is 0.9 angstrom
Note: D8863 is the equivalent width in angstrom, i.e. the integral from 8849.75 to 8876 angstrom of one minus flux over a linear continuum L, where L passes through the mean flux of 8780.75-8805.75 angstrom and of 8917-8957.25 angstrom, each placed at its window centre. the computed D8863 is 0.6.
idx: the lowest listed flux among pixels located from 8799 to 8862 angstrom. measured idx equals 36.11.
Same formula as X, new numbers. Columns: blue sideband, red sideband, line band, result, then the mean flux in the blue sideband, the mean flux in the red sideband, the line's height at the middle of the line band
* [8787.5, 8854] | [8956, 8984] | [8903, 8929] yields -0.4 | 36.8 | 36.3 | 36.5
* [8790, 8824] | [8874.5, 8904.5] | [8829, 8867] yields -0.5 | 36.5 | 36.1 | 36.3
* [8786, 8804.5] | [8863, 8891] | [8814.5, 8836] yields -0.3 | 36.8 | 35.7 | 36.4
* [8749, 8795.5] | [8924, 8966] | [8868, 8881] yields 0.4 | 36.9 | 36.7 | 36.8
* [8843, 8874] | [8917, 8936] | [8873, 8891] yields 0.3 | 36.3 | 37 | 36.5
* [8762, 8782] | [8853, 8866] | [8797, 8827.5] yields 0.3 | 37.3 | 36.1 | 36.8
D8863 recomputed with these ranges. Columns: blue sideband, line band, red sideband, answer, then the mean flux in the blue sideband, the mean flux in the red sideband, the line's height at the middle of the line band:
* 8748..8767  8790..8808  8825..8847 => 0.2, 36.5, 37.1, 36.8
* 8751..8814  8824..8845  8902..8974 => -0.2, 36.8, 36.7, 36.7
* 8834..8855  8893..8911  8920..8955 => 0.1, 37.1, 36.7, 36.9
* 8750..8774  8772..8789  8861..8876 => -0.3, 36.9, 35.6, 36.6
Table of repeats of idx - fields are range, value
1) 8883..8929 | 35.57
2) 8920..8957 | 36.09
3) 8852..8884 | 35.12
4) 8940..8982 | 35.69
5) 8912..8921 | 36.81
